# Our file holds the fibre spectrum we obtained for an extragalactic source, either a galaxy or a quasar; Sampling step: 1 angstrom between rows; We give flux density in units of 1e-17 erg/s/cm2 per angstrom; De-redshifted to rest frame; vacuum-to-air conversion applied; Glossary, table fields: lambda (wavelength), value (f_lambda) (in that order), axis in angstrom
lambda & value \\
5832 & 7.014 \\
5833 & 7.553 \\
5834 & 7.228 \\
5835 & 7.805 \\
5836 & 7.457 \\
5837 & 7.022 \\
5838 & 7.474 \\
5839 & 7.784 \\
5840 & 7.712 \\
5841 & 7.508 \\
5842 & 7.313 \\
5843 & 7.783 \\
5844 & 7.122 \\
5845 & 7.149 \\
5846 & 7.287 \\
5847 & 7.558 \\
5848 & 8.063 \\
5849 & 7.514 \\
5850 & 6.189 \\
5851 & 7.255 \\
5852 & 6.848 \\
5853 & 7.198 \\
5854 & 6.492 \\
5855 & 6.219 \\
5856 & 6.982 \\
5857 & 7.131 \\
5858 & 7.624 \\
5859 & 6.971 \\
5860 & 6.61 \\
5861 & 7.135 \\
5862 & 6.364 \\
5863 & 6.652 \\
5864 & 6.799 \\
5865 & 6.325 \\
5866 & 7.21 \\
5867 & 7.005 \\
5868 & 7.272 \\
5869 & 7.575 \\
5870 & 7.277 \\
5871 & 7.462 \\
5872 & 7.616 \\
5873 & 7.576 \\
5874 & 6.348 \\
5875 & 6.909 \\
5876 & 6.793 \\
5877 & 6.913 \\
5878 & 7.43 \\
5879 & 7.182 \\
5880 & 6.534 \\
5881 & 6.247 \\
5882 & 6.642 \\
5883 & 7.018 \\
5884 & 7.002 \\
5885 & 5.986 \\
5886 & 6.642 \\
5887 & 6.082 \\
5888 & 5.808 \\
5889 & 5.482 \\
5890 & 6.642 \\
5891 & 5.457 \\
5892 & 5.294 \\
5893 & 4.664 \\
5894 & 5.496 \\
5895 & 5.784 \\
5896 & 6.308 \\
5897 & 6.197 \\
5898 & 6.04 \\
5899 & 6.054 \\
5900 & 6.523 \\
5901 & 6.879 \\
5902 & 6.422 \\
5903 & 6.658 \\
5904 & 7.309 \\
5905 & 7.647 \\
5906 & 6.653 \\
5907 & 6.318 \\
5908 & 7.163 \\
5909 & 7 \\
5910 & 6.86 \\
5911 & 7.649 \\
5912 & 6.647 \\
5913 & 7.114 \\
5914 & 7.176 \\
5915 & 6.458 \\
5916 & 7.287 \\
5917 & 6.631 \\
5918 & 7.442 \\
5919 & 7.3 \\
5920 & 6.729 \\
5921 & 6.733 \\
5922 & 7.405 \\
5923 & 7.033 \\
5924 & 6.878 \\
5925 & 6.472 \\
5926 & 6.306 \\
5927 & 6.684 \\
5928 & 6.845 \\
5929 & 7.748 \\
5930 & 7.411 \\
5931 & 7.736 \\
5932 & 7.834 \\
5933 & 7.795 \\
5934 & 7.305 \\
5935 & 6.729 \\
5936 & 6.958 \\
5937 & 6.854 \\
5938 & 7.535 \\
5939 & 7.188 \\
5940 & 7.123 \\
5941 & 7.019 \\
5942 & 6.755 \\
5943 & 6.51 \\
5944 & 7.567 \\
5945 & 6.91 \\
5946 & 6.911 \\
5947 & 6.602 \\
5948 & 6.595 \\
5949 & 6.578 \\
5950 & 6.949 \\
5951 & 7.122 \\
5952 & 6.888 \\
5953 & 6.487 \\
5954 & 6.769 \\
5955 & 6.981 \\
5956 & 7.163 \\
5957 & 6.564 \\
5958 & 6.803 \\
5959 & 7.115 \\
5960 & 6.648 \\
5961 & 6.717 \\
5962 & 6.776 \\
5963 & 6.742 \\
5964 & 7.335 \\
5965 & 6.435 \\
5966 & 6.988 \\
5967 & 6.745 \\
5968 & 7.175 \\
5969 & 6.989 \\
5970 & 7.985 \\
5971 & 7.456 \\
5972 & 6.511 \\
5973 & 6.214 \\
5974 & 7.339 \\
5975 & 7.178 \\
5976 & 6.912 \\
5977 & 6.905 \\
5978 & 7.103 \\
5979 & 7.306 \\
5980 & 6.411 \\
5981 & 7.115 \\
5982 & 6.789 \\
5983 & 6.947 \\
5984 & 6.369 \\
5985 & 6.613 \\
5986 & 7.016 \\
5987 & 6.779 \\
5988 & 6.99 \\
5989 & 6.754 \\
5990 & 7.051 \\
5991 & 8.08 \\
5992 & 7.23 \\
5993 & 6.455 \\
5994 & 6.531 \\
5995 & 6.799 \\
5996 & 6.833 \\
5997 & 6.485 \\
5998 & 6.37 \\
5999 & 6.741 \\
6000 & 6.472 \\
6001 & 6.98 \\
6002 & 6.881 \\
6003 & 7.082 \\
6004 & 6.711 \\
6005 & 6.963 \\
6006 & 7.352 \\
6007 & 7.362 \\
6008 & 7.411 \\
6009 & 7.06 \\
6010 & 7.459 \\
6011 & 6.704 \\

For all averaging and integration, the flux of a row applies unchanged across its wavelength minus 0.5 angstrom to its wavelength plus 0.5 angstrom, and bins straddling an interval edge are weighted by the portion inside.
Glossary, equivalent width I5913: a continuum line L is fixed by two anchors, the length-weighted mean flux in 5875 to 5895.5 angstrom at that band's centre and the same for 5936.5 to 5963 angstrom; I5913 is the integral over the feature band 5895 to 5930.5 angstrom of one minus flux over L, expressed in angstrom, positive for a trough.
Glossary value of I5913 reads -1.7 angstrom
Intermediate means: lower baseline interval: 6.27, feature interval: 6.84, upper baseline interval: 6.89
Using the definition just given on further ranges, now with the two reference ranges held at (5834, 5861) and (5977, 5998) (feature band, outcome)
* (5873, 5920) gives 3.5 angstrom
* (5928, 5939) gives -0.5 angstrom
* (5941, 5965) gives 0.4 angstrom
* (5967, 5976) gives -0.2 angstrom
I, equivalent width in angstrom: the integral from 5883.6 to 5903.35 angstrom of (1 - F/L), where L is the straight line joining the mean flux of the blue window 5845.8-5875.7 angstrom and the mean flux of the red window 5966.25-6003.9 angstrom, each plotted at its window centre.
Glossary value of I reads 2.7 angstrom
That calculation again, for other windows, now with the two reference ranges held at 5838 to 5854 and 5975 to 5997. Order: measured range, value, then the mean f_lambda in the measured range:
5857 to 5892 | 2.31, 6.77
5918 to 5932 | 0.04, 7.07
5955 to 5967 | 0.23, 6.85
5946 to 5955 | 0.31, 6.77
